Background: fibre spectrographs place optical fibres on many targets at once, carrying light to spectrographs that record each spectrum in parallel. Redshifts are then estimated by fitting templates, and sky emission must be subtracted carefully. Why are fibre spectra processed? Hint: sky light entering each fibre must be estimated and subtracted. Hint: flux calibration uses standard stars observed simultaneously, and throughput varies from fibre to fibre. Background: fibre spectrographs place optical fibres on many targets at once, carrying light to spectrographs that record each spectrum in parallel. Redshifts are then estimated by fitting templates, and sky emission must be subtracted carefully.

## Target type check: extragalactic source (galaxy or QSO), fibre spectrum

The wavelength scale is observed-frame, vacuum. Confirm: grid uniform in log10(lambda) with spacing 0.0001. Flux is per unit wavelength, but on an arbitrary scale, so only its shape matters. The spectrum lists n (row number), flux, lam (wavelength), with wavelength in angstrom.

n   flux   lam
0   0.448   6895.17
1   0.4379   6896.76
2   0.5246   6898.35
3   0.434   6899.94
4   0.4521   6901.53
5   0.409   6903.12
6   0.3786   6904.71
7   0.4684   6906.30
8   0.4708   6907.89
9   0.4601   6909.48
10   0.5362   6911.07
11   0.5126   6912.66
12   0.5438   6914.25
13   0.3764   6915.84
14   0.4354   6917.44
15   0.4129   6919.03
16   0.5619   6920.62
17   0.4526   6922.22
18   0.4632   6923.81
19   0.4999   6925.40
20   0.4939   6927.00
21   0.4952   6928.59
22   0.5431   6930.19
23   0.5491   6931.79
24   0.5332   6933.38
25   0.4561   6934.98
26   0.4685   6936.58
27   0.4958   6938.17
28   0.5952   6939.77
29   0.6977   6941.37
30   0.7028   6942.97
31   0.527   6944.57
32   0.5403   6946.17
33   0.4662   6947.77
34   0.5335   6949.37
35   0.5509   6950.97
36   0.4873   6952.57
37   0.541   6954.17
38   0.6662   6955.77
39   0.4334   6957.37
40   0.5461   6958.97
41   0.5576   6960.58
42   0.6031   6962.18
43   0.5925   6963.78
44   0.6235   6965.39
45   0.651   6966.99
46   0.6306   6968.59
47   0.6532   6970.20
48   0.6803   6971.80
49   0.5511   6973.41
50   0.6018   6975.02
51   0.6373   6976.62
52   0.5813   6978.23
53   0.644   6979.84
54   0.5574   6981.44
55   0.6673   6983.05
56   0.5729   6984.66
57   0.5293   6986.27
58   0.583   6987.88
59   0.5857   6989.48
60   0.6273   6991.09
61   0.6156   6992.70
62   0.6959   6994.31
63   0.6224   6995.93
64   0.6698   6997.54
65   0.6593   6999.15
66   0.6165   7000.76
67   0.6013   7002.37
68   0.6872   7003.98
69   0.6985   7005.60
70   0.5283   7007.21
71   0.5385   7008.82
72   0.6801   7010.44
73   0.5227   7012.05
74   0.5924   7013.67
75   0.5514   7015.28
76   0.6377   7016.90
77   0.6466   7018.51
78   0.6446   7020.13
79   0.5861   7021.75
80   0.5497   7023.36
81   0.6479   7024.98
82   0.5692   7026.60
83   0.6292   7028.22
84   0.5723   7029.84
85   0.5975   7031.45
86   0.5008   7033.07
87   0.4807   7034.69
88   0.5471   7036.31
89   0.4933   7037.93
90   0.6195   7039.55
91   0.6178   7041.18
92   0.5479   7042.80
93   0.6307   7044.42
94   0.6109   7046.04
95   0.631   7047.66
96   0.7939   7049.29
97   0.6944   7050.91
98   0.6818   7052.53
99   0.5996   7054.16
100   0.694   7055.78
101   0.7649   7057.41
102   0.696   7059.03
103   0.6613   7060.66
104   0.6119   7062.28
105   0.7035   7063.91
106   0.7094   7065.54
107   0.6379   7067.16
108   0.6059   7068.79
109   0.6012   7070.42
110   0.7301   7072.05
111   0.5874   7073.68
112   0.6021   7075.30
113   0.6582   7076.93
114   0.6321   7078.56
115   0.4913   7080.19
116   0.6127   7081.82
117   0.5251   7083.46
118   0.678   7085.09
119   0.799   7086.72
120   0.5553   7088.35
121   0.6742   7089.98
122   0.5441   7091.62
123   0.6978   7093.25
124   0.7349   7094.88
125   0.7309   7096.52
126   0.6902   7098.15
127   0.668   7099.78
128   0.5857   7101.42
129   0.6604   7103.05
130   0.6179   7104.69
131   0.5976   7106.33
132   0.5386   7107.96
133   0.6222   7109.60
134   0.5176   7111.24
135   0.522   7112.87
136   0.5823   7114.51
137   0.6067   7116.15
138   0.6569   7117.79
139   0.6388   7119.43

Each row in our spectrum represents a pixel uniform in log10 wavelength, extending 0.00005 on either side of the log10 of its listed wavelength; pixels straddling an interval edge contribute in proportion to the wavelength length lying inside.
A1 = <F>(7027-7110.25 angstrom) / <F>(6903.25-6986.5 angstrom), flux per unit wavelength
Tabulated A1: 1.2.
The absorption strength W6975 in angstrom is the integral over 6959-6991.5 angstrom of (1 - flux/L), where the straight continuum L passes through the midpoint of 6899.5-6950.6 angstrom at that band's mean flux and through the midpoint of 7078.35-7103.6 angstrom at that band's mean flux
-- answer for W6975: -3.7 angstrom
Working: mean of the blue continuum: 0.5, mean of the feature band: 0.605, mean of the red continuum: 0.643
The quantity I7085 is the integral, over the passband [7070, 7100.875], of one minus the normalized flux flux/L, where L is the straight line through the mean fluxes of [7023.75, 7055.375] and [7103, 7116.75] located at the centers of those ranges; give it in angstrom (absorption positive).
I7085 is -2.9 angstrom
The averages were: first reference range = 0.604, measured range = 0.643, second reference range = 0.58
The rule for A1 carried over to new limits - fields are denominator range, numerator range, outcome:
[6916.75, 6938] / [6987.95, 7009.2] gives 1.28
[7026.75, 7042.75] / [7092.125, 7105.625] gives 1.19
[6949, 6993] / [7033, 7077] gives 1.08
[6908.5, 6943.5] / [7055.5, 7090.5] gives 1.26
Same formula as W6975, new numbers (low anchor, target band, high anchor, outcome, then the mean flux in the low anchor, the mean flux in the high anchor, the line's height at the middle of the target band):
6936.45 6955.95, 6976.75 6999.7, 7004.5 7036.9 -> -1.6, 0.559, 0.587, 0.575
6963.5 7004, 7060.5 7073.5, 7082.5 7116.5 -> -0.6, 0.62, 0.626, 0.624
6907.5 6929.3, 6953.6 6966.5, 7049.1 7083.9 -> -1.1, 0.48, 0.648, 0.527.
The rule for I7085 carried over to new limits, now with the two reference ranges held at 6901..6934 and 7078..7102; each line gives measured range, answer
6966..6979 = -2.3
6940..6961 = -2.0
